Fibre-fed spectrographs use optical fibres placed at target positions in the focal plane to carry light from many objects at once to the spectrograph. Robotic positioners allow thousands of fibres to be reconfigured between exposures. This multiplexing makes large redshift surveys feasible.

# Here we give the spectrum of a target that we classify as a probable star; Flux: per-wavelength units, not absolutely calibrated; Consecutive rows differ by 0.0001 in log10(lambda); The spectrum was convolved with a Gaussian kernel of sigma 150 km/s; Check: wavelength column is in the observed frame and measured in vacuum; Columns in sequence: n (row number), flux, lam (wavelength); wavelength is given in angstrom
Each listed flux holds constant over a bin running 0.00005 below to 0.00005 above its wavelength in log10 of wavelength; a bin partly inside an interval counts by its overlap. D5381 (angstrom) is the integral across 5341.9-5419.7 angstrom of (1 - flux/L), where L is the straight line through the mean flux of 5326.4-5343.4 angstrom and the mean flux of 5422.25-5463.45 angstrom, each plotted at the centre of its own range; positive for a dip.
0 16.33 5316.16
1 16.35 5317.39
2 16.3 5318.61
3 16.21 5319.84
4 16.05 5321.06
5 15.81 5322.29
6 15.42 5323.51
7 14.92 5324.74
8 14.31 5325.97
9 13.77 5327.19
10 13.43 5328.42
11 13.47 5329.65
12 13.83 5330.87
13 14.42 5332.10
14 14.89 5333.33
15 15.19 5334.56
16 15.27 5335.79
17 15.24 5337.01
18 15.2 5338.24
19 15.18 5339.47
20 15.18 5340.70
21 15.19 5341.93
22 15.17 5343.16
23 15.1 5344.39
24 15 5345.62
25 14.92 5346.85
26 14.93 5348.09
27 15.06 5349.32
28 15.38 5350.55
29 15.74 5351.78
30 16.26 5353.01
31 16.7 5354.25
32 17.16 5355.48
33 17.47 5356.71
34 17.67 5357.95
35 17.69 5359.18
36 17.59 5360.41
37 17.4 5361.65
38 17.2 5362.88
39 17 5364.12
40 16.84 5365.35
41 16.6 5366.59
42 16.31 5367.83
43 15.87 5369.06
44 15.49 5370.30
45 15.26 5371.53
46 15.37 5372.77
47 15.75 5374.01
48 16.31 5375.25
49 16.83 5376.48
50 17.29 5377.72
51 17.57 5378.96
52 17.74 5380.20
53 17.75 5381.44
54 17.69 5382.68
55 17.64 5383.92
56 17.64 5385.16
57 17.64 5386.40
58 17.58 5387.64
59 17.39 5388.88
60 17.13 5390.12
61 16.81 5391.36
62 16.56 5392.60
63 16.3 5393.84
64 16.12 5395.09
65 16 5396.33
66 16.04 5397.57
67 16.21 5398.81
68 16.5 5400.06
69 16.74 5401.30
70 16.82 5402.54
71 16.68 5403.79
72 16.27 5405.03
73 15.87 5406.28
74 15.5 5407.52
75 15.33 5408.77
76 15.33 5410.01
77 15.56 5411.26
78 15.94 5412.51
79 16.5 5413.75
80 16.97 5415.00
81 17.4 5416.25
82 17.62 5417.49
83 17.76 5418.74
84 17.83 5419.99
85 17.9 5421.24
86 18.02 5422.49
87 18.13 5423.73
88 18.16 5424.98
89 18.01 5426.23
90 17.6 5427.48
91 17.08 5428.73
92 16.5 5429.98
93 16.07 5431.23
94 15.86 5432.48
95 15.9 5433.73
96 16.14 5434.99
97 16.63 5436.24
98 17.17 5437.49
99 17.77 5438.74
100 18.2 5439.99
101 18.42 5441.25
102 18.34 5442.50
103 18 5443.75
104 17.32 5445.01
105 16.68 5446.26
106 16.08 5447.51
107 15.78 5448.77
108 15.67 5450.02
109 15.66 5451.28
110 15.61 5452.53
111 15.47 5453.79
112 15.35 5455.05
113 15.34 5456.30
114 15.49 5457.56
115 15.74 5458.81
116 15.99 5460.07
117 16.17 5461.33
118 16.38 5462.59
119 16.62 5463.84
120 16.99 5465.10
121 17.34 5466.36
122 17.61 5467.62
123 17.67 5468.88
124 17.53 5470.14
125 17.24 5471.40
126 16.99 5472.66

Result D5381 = -5.0 angstrom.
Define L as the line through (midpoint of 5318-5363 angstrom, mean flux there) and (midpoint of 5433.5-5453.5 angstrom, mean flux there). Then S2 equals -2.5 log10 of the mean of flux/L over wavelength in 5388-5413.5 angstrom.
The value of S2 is 0.00 mag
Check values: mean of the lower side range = 15.5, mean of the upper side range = 16.8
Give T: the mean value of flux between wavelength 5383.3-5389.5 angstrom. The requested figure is 17.6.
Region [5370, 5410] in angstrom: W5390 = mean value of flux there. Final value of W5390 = 16.6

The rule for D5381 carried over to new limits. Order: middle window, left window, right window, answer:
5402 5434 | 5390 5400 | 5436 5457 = -0.58 angstrom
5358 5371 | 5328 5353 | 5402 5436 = -1.12 angstrom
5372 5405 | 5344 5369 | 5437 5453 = -0.43 angstrom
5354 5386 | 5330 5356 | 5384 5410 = -2.05 angstrom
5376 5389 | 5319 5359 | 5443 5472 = -1.49 angstrom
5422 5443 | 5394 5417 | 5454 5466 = -1.51 angstrom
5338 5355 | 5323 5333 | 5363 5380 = -0.27 angstrom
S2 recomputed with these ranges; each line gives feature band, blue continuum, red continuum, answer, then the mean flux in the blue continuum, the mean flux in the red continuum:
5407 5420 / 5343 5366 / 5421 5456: 0.02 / 16.4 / 16.9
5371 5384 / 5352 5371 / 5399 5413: -0.02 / 16.9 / 16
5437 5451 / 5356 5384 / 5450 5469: -0.06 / 16.9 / 16.2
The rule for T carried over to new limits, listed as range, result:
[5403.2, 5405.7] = 16.5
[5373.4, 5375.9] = 16.1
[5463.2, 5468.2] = 17.1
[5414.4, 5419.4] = 17.4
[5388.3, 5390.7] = 17.3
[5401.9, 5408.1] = 16.2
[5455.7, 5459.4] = 15.5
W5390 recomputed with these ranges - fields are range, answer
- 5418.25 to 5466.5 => 16.8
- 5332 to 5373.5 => 15.9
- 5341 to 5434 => 16.6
